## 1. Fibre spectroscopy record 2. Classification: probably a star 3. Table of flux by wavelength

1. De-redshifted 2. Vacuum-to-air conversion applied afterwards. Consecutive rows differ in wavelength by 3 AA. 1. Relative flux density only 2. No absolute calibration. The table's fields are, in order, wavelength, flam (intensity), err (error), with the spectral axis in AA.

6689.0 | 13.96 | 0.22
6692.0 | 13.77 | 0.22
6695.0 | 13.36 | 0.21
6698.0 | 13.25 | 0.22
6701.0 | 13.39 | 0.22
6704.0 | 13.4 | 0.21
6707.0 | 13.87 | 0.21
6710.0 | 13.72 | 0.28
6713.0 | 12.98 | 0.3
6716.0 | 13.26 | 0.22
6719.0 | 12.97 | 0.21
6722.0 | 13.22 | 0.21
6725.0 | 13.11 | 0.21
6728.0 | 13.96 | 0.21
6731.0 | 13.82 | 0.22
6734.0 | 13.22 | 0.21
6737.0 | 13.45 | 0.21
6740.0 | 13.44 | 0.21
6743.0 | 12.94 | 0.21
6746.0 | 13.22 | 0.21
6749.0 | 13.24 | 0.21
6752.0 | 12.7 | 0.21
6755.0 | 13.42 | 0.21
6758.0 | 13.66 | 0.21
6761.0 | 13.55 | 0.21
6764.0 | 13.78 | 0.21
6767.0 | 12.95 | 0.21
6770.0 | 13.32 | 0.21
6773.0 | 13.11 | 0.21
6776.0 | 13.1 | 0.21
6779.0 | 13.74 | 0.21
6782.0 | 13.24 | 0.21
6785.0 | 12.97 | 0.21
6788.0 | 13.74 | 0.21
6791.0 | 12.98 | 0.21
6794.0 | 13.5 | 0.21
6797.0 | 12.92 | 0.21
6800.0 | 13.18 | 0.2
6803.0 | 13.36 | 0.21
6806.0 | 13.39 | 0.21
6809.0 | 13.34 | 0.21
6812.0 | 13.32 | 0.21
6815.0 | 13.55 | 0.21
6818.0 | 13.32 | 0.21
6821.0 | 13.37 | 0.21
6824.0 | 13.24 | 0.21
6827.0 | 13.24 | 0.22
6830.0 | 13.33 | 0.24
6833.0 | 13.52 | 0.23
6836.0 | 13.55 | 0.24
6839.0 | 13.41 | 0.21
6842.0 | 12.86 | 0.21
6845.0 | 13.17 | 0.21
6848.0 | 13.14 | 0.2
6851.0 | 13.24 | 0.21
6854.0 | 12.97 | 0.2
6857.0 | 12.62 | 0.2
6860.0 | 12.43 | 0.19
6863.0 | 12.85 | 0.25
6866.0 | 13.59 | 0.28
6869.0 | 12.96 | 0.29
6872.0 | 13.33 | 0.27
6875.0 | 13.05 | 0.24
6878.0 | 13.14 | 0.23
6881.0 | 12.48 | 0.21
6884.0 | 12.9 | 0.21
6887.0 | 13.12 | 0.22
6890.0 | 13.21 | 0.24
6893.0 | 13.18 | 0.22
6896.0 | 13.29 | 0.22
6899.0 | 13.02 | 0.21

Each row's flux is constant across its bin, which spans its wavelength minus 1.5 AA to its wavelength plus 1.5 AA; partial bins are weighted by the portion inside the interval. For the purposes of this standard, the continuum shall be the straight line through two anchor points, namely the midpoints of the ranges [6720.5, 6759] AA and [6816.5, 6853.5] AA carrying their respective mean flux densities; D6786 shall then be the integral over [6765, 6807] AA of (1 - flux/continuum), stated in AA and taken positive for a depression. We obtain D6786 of 0.2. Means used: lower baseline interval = 13.3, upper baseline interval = 13.3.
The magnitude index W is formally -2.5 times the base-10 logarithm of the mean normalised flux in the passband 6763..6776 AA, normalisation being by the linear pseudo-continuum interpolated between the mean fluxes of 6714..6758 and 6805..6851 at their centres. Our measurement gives 0.00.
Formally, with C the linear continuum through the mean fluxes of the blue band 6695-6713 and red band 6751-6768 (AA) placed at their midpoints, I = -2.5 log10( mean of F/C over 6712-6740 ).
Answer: 0.007 mag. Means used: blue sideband 13.5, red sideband 13.4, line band 13.3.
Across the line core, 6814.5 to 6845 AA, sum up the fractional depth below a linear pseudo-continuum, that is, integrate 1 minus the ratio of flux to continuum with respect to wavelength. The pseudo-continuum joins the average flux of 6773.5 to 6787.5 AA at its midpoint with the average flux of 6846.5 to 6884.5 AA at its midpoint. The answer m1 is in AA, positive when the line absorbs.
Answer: -0.5 AA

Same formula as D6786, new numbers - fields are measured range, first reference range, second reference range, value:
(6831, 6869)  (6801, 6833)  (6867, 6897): 0.3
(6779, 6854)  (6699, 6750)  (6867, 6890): -0.7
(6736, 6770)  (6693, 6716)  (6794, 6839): 0.2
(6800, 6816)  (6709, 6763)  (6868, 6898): -0.2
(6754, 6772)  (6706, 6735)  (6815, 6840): -0.1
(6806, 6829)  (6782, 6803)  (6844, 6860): -0.4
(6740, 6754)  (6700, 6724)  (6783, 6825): 0.3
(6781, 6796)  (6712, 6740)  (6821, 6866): 0.0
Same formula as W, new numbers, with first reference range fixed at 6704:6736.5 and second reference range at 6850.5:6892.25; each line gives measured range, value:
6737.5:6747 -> 0.010 mag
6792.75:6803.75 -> -0.003 mag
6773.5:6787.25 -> -0.003 mag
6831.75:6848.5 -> -0.017 mag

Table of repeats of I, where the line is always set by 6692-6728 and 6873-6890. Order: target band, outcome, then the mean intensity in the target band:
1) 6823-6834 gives -0.02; 13.3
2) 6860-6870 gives 0.00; 13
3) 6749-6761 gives 0.00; 13.3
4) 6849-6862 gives 0.02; 12.8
